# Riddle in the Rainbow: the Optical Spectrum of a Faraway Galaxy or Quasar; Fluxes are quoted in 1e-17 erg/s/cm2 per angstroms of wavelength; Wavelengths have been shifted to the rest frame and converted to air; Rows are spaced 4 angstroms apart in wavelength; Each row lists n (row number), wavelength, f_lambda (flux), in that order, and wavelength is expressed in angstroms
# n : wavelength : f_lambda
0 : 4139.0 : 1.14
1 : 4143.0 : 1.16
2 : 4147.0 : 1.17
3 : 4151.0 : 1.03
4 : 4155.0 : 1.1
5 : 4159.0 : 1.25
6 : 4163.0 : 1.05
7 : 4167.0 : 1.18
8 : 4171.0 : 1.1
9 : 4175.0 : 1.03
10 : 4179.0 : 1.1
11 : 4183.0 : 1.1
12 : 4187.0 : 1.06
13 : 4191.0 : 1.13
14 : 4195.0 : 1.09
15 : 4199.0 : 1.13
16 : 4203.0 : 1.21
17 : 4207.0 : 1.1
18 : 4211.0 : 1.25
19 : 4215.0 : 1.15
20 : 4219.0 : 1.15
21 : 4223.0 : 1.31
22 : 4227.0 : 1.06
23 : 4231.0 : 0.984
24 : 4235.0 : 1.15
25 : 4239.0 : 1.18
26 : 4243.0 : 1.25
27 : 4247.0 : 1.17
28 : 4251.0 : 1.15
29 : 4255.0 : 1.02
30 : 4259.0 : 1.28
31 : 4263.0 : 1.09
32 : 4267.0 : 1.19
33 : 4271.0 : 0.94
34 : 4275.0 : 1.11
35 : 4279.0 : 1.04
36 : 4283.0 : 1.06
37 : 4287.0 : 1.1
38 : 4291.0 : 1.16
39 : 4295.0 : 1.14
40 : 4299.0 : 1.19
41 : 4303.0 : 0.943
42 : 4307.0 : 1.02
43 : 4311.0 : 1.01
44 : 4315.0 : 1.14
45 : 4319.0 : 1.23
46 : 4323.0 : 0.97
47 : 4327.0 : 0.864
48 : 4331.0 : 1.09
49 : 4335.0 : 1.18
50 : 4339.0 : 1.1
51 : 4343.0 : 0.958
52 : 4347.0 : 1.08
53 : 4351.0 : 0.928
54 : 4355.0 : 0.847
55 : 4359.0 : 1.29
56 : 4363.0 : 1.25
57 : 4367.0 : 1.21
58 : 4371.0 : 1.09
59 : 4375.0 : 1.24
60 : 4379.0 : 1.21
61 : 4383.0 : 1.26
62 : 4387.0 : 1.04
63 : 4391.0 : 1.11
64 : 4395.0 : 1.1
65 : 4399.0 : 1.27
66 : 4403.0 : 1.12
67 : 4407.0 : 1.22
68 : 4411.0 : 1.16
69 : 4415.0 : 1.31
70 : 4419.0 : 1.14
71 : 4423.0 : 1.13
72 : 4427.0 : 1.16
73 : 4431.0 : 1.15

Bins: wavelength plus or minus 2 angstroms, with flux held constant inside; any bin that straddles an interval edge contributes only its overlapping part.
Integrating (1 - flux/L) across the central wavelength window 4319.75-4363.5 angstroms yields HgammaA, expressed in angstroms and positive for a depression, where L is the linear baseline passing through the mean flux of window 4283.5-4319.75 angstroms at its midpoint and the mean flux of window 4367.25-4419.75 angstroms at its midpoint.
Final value 3.2 angstroms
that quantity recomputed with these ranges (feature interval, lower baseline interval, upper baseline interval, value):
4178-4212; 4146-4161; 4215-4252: 0.6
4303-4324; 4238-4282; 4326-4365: 0.4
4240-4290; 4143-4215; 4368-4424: 1.1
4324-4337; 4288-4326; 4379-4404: 0.8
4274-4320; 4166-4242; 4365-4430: 2.4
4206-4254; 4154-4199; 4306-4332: -3.2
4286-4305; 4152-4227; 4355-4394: 0.8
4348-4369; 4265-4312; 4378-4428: 0.6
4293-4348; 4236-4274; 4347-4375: 2.8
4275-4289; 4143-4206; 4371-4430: 0.9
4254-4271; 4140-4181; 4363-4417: 0.3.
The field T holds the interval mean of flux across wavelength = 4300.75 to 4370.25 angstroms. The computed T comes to 1.07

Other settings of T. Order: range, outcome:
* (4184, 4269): 1.15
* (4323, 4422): 1.12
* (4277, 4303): 1.1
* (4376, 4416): 1.18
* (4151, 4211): 1.12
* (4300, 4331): 1.03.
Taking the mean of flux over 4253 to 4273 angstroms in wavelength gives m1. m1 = 1.1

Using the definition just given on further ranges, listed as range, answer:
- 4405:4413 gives 1.19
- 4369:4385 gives 1.2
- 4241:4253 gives 1.19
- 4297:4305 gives 1.07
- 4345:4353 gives 1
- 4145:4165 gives 1.12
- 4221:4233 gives 1.12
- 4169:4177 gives 1.06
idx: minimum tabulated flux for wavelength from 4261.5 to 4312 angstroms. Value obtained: 0.94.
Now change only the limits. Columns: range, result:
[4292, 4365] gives 0.847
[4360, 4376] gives 1.09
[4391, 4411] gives 1.1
